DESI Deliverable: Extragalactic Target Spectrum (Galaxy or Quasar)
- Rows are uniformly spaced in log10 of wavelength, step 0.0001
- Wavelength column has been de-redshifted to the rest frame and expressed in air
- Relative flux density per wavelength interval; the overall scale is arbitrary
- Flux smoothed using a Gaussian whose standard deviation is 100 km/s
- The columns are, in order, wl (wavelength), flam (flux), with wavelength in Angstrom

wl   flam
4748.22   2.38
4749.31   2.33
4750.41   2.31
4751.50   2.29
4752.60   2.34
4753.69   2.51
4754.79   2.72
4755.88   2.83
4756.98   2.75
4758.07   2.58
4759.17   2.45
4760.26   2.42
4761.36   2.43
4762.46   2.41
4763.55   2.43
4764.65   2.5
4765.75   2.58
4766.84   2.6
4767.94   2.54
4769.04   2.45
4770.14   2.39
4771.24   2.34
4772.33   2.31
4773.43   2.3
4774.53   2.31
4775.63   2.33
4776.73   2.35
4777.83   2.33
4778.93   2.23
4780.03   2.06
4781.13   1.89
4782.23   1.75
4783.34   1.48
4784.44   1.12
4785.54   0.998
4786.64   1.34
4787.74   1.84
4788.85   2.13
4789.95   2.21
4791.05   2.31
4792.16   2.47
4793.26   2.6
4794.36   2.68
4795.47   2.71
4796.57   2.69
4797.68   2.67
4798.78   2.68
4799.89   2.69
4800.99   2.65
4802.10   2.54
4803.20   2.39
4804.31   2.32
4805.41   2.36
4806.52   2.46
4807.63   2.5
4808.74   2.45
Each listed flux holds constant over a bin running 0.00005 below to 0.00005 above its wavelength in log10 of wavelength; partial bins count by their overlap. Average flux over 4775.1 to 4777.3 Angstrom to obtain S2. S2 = 2.34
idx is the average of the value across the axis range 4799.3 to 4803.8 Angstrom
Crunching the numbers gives 2.56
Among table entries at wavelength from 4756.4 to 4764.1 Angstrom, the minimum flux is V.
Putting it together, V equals 2.41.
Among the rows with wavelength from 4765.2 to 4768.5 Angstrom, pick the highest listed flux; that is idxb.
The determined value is 2.6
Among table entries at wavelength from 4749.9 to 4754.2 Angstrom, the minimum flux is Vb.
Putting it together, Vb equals 2.29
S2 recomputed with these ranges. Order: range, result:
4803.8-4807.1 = 2.38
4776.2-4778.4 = 2.34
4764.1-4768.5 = 2.55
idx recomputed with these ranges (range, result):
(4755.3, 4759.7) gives 2.65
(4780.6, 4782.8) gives 1.81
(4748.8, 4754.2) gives 2.35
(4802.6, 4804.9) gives 2.37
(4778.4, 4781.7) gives 2.06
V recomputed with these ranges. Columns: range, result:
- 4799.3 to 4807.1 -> 2.32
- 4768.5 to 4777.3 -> 2.3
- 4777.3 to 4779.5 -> 2.23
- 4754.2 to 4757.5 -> 2.72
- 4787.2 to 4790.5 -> 1.84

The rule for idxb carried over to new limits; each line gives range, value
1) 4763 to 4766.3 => 2.58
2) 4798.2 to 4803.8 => 2.69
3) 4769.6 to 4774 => 2.39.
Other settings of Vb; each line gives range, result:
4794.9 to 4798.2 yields 2.67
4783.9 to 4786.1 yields 0.998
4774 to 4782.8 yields 1.75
